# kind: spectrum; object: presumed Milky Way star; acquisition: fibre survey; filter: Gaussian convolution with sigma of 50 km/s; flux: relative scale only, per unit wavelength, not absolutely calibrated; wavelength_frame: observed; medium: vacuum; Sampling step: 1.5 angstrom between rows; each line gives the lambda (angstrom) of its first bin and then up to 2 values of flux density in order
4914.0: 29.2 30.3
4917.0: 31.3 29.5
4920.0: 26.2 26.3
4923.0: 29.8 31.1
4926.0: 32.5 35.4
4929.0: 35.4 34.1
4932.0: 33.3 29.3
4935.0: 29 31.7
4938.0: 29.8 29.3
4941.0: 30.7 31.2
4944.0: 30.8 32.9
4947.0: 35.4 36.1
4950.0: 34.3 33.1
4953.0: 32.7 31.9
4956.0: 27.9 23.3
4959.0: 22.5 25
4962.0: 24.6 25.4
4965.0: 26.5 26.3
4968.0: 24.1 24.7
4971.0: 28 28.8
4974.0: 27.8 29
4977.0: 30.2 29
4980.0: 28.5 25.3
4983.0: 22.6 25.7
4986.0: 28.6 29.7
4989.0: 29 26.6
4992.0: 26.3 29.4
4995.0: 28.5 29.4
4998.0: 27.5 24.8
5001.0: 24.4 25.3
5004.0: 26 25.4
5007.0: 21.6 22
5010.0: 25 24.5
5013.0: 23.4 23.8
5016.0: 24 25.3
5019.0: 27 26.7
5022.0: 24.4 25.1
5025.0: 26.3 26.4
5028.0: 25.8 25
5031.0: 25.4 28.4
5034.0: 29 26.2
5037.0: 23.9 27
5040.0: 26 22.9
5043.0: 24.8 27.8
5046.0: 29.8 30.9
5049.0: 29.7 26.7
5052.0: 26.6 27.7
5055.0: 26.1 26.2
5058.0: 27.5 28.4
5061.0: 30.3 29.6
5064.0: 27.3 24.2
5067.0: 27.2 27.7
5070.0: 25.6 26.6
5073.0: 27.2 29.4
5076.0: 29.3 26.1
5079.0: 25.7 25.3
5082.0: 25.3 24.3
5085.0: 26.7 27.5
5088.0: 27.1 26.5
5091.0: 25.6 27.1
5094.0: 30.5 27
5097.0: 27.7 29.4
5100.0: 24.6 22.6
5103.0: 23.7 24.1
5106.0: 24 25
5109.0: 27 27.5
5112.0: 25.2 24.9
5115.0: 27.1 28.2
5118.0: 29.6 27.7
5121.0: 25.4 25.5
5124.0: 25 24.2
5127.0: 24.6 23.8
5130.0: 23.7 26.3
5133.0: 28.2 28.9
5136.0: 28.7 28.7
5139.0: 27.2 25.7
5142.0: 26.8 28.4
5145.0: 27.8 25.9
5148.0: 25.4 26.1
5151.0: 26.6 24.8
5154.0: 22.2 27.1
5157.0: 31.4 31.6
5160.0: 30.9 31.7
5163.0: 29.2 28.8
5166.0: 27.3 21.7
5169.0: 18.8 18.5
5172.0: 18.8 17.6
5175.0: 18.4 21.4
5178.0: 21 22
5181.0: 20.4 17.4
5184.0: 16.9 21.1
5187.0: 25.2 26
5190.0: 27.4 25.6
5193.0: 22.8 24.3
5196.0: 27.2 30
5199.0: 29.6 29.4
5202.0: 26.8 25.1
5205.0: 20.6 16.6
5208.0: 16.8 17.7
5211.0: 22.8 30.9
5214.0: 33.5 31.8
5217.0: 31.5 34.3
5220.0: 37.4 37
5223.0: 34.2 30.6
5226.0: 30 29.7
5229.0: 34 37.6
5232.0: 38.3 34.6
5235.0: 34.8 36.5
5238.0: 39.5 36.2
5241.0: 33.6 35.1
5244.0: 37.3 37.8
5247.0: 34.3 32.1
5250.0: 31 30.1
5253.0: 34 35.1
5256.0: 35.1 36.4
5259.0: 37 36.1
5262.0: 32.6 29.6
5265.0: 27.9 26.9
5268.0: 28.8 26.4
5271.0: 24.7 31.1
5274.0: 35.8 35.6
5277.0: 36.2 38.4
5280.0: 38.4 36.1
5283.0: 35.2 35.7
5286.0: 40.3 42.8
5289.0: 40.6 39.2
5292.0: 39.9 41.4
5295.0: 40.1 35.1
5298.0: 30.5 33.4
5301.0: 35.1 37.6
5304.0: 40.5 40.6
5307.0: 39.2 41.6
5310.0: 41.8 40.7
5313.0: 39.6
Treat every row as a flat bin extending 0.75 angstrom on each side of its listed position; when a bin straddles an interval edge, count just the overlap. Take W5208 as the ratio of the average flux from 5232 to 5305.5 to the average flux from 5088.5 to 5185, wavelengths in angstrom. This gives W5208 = 1.38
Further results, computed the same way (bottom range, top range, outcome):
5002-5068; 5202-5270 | 1.21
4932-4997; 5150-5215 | 0.85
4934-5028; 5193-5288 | 1.17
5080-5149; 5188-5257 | 1.17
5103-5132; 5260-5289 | 1.32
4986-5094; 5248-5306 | 1.32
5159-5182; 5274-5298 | 1.64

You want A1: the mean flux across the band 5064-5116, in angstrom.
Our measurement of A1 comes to 26.3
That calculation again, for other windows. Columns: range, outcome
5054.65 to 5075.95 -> 27.5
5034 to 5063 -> 27.3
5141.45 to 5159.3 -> 27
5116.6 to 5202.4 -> 25.3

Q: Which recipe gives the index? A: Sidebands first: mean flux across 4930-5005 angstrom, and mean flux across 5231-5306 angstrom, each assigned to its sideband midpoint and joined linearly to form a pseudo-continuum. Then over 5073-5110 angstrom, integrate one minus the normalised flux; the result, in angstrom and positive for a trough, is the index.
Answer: 5.8 angstrom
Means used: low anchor 28.5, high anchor 35.2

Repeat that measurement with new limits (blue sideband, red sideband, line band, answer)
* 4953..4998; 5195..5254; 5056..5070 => 0.5 angstrom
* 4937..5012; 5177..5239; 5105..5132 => 2.1 angstrom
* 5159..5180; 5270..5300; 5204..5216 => 1.9 angstrom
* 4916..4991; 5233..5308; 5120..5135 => 3.2 angstrom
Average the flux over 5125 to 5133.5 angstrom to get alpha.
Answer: 25.1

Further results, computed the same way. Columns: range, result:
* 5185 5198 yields 25.5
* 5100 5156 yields 26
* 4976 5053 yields 26.4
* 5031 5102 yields 27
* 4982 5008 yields 26.5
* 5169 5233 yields 26.1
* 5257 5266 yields 33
